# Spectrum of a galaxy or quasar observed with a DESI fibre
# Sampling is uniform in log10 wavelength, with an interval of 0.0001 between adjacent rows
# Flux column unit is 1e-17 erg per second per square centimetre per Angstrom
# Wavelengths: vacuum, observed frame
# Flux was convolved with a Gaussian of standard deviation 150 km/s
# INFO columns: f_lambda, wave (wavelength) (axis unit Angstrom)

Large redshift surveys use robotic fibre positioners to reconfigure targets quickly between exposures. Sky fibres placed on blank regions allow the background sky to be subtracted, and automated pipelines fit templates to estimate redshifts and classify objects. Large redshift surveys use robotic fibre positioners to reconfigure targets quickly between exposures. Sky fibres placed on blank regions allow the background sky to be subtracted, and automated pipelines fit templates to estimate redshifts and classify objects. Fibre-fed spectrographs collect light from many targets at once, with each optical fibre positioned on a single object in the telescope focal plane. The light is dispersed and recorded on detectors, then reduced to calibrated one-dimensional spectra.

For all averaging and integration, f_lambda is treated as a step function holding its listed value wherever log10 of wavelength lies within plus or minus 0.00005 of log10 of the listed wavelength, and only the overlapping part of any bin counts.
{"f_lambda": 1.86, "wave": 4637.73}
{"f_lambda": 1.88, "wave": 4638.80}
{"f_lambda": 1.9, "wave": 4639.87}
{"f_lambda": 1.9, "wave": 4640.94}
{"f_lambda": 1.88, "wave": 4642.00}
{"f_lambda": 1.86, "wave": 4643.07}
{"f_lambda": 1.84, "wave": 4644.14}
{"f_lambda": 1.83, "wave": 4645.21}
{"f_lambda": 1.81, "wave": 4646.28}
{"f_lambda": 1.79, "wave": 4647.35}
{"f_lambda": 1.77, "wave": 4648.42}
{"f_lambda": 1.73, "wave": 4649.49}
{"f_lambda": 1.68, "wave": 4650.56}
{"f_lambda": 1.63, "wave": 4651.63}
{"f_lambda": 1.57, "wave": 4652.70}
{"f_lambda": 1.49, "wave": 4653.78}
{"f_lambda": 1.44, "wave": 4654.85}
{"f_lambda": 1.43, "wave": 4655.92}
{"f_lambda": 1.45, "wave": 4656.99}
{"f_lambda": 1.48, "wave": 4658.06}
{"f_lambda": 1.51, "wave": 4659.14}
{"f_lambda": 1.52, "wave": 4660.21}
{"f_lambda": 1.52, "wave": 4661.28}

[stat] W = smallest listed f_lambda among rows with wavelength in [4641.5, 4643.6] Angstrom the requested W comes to 1.86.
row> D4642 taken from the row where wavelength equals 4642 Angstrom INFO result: 1.88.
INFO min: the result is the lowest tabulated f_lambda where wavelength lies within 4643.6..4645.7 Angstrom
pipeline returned 1.83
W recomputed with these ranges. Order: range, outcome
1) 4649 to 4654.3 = 1.49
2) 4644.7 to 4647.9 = 1.79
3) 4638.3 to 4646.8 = 1.81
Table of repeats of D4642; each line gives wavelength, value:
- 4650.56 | 1.68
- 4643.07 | 1.86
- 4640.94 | 1.9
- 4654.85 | 1.44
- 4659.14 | 1.51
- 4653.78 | 1.49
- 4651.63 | 1.63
